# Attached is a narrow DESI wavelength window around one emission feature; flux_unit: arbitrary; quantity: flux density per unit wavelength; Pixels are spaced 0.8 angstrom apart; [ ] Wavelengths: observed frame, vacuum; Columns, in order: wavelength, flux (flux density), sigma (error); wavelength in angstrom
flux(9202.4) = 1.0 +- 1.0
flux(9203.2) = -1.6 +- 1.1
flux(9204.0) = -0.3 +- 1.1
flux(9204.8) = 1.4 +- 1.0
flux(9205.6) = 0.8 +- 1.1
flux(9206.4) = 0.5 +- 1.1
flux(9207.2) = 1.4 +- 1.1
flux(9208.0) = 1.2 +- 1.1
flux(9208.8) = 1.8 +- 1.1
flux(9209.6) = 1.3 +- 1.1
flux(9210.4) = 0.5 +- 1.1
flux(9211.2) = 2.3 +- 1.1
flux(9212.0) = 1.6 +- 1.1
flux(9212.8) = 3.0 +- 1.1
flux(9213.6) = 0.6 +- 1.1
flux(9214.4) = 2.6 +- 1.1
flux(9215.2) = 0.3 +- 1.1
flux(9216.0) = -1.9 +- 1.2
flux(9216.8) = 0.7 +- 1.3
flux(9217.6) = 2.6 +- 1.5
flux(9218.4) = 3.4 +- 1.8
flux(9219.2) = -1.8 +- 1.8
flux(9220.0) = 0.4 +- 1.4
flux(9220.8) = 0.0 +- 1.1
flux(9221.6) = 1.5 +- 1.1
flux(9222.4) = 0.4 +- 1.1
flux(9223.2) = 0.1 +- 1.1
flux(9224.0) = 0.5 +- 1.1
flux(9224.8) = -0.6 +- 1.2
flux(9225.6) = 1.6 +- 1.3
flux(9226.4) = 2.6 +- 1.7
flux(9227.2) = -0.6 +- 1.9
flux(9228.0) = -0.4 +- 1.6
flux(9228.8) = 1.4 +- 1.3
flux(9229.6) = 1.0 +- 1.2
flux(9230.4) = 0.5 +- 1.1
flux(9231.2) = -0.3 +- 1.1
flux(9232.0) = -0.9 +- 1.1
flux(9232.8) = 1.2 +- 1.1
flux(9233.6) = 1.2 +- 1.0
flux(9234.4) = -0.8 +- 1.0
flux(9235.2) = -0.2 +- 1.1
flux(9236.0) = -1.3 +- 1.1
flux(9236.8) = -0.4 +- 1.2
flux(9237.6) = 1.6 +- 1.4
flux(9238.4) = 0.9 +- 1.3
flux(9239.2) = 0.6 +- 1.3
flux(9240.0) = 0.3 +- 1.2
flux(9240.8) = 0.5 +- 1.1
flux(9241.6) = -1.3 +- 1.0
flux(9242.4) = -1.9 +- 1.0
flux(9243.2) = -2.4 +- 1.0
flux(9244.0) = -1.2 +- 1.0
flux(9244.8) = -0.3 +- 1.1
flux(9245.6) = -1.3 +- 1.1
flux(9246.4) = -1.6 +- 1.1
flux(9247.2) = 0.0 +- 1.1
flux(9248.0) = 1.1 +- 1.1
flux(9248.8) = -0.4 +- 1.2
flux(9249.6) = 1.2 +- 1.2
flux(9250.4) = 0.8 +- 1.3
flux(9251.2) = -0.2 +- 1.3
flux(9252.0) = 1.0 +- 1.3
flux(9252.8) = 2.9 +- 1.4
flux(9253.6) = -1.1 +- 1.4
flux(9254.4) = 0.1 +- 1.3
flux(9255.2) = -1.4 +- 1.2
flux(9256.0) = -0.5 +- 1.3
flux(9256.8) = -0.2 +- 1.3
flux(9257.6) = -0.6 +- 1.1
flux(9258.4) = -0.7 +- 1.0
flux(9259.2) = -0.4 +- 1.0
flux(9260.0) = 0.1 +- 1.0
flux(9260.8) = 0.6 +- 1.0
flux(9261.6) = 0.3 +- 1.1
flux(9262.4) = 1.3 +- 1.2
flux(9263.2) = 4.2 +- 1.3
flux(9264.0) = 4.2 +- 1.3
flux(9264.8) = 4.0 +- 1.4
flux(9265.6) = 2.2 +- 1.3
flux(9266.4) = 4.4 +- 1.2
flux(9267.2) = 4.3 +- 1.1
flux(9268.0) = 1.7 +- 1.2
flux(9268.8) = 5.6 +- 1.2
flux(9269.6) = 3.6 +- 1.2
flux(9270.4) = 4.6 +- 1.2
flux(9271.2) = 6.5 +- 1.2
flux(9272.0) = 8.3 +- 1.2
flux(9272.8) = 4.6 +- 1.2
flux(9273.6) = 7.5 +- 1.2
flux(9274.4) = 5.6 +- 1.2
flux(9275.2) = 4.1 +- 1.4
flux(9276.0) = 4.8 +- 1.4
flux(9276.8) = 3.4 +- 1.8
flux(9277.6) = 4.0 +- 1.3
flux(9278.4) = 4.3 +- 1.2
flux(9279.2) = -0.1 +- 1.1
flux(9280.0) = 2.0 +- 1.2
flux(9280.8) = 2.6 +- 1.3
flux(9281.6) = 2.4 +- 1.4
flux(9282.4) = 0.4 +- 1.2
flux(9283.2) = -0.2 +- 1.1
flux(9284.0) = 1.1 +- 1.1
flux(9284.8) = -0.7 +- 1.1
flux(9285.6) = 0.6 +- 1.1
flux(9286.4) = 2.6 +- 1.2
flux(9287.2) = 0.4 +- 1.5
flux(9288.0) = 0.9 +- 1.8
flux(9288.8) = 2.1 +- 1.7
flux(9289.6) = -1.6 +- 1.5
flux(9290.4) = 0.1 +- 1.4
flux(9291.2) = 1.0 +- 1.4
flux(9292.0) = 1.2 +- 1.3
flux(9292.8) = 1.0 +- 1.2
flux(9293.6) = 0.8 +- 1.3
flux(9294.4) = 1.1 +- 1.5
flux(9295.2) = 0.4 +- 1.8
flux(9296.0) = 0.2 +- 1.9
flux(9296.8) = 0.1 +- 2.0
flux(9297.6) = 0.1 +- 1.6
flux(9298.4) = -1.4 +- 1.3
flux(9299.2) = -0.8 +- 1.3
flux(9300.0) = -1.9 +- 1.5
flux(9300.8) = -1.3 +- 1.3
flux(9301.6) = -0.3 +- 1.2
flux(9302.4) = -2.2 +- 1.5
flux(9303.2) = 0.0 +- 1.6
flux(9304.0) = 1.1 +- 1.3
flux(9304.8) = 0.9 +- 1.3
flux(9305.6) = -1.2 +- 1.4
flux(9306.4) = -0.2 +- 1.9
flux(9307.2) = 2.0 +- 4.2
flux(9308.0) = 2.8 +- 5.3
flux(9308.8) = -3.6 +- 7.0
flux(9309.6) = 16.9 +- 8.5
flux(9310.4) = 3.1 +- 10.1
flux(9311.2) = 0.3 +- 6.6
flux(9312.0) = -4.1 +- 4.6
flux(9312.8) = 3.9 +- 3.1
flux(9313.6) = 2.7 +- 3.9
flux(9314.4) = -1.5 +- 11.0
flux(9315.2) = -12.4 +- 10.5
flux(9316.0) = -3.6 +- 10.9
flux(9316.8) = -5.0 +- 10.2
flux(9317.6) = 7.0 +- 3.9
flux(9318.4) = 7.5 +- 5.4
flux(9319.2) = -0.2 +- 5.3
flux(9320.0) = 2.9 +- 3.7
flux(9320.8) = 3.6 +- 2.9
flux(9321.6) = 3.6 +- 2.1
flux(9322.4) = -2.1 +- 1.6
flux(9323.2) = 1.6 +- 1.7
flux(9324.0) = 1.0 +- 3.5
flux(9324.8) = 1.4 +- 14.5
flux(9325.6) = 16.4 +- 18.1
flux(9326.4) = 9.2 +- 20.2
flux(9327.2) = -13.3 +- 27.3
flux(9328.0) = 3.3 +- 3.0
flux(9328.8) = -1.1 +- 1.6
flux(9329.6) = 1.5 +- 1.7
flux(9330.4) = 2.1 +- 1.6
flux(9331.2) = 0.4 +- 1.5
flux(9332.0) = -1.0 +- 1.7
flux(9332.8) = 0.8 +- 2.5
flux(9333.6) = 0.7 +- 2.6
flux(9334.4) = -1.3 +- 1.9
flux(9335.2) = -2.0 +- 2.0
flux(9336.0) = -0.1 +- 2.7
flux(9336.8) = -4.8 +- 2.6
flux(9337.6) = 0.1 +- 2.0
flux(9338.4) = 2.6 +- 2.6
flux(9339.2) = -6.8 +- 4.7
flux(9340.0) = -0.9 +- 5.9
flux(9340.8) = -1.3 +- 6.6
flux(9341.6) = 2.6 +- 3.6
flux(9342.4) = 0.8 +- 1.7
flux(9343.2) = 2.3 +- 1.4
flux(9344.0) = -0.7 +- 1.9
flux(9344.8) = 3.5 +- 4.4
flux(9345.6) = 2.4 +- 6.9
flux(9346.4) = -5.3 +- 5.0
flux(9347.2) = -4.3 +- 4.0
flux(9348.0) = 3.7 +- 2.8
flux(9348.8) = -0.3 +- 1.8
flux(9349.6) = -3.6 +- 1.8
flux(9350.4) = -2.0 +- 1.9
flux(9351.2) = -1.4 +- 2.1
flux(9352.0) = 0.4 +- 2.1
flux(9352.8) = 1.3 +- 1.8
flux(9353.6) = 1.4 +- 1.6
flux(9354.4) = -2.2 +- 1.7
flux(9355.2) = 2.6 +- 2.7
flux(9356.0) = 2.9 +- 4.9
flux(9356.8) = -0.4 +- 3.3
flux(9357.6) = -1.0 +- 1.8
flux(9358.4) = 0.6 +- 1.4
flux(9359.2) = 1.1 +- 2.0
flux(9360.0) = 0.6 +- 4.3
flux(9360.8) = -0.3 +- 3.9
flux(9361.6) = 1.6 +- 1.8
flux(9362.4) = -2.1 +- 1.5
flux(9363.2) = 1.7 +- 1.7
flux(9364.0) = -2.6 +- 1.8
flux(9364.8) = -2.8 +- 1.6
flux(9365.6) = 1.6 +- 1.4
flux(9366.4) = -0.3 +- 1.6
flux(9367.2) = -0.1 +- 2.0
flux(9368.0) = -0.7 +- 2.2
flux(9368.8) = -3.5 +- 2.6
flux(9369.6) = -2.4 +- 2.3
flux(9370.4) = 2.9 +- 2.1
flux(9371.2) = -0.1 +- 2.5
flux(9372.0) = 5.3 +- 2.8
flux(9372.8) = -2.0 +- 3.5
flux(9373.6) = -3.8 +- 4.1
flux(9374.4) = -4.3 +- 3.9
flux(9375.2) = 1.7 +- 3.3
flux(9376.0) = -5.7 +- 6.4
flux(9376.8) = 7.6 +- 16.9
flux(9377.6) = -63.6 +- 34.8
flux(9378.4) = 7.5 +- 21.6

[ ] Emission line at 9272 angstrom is [O II] 3727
